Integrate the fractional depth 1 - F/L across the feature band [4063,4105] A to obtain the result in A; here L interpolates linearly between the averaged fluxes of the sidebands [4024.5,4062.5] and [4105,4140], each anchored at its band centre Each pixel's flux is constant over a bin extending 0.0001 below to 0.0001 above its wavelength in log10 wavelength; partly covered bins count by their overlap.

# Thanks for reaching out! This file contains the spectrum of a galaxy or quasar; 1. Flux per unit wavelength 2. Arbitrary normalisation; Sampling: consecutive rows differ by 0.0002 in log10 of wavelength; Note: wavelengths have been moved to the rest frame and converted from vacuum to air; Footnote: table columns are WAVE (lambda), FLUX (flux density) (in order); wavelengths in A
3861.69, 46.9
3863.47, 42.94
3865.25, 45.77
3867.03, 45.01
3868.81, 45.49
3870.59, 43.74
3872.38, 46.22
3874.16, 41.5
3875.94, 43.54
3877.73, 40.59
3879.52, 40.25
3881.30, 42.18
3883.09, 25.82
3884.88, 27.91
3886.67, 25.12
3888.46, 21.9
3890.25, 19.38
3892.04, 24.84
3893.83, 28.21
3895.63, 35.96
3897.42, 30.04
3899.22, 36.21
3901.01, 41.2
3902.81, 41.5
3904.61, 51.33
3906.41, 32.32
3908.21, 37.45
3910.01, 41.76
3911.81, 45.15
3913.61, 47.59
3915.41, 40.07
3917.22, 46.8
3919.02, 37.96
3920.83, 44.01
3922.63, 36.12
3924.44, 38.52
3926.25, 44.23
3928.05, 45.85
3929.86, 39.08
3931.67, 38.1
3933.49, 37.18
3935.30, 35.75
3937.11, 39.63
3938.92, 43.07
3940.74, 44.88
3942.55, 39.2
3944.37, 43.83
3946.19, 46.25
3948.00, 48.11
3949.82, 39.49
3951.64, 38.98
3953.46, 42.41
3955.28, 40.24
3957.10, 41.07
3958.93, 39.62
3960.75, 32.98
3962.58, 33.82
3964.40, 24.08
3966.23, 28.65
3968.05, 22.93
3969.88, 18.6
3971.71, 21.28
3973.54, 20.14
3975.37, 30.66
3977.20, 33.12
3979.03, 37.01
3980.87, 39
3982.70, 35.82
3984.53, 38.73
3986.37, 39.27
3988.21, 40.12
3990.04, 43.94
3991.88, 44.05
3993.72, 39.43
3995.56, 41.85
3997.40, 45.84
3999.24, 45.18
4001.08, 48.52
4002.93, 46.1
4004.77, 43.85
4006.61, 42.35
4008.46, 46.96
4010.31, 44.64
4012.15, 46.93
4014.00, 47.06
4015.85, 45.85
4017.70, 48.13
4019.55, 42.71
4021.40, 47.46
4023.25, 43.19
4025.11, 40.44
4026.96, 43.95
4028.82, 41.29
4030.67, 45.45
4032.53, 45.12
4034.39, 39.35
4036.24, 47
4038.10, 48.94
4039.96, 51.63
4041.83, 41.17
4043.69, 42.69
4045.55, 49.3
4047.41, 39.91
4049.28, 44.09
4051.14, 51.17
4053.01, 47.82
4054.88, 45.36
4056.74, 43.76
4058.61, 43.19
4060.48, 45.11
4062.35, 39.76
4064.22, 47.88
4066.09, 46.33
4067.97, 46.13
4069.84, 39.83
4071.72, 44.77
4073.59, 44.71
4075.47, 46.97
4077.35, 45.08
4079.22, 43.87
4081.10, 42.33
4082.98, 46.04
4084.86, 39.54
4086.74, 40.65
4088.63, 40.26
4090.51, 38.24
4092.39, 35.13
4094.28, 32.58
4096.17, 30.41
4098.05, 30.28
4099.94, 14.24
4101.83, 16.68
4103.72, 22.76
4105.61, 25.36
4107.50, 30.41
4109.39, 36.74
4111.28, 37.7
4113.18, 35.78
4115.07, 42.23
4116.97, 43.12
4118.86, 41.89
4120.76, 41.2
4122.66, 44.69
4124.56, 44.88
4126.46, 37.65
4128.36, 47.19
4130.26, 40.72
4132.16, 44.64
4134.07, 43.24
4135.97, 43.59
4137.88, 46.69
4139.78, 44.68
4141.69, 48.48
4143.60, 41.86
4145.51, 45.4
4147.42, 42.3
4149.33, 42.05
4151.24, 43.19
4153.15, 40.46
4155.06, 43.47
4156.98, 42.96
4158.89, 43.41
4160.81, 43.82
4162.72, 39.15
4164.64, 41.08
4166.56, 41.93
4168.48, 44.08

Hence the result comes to 4.9 A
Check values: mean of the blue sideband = 44.7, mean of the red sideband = 40.7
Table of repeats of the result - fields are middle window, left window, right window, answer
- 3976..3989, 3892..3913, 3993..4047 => 1.6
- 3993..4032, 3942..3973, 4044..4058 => -3.1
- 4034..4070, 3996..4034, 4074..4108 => -4.8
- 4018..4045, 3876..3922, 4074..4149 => -4.6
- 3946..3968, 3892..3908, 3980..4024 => 1.8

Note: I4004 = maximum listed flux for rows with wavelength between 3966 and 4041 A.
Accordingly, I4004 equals 51.63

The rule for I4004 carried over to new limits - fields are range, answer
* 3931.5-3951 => 48.11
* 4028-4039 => 48.94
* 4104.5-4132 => 47.19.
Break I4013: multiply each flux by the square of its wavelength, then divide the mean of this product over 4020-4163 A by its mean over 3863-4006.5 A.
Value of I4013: 1.17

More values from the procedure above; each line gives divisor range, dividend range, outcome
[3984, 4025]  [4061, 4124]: 0.90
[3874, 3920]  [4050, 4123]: 1.18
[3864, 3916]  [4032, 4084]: 1.30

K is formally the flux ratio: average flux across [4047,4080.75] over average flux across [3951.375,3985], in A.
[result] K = 1.38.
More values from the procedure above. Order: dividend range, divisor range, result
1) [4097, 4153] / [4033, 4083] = 0.86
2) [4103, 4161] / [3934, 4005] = 1.09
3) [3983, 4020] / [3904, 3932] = 1.06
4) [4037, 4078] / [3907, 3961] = 1.10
